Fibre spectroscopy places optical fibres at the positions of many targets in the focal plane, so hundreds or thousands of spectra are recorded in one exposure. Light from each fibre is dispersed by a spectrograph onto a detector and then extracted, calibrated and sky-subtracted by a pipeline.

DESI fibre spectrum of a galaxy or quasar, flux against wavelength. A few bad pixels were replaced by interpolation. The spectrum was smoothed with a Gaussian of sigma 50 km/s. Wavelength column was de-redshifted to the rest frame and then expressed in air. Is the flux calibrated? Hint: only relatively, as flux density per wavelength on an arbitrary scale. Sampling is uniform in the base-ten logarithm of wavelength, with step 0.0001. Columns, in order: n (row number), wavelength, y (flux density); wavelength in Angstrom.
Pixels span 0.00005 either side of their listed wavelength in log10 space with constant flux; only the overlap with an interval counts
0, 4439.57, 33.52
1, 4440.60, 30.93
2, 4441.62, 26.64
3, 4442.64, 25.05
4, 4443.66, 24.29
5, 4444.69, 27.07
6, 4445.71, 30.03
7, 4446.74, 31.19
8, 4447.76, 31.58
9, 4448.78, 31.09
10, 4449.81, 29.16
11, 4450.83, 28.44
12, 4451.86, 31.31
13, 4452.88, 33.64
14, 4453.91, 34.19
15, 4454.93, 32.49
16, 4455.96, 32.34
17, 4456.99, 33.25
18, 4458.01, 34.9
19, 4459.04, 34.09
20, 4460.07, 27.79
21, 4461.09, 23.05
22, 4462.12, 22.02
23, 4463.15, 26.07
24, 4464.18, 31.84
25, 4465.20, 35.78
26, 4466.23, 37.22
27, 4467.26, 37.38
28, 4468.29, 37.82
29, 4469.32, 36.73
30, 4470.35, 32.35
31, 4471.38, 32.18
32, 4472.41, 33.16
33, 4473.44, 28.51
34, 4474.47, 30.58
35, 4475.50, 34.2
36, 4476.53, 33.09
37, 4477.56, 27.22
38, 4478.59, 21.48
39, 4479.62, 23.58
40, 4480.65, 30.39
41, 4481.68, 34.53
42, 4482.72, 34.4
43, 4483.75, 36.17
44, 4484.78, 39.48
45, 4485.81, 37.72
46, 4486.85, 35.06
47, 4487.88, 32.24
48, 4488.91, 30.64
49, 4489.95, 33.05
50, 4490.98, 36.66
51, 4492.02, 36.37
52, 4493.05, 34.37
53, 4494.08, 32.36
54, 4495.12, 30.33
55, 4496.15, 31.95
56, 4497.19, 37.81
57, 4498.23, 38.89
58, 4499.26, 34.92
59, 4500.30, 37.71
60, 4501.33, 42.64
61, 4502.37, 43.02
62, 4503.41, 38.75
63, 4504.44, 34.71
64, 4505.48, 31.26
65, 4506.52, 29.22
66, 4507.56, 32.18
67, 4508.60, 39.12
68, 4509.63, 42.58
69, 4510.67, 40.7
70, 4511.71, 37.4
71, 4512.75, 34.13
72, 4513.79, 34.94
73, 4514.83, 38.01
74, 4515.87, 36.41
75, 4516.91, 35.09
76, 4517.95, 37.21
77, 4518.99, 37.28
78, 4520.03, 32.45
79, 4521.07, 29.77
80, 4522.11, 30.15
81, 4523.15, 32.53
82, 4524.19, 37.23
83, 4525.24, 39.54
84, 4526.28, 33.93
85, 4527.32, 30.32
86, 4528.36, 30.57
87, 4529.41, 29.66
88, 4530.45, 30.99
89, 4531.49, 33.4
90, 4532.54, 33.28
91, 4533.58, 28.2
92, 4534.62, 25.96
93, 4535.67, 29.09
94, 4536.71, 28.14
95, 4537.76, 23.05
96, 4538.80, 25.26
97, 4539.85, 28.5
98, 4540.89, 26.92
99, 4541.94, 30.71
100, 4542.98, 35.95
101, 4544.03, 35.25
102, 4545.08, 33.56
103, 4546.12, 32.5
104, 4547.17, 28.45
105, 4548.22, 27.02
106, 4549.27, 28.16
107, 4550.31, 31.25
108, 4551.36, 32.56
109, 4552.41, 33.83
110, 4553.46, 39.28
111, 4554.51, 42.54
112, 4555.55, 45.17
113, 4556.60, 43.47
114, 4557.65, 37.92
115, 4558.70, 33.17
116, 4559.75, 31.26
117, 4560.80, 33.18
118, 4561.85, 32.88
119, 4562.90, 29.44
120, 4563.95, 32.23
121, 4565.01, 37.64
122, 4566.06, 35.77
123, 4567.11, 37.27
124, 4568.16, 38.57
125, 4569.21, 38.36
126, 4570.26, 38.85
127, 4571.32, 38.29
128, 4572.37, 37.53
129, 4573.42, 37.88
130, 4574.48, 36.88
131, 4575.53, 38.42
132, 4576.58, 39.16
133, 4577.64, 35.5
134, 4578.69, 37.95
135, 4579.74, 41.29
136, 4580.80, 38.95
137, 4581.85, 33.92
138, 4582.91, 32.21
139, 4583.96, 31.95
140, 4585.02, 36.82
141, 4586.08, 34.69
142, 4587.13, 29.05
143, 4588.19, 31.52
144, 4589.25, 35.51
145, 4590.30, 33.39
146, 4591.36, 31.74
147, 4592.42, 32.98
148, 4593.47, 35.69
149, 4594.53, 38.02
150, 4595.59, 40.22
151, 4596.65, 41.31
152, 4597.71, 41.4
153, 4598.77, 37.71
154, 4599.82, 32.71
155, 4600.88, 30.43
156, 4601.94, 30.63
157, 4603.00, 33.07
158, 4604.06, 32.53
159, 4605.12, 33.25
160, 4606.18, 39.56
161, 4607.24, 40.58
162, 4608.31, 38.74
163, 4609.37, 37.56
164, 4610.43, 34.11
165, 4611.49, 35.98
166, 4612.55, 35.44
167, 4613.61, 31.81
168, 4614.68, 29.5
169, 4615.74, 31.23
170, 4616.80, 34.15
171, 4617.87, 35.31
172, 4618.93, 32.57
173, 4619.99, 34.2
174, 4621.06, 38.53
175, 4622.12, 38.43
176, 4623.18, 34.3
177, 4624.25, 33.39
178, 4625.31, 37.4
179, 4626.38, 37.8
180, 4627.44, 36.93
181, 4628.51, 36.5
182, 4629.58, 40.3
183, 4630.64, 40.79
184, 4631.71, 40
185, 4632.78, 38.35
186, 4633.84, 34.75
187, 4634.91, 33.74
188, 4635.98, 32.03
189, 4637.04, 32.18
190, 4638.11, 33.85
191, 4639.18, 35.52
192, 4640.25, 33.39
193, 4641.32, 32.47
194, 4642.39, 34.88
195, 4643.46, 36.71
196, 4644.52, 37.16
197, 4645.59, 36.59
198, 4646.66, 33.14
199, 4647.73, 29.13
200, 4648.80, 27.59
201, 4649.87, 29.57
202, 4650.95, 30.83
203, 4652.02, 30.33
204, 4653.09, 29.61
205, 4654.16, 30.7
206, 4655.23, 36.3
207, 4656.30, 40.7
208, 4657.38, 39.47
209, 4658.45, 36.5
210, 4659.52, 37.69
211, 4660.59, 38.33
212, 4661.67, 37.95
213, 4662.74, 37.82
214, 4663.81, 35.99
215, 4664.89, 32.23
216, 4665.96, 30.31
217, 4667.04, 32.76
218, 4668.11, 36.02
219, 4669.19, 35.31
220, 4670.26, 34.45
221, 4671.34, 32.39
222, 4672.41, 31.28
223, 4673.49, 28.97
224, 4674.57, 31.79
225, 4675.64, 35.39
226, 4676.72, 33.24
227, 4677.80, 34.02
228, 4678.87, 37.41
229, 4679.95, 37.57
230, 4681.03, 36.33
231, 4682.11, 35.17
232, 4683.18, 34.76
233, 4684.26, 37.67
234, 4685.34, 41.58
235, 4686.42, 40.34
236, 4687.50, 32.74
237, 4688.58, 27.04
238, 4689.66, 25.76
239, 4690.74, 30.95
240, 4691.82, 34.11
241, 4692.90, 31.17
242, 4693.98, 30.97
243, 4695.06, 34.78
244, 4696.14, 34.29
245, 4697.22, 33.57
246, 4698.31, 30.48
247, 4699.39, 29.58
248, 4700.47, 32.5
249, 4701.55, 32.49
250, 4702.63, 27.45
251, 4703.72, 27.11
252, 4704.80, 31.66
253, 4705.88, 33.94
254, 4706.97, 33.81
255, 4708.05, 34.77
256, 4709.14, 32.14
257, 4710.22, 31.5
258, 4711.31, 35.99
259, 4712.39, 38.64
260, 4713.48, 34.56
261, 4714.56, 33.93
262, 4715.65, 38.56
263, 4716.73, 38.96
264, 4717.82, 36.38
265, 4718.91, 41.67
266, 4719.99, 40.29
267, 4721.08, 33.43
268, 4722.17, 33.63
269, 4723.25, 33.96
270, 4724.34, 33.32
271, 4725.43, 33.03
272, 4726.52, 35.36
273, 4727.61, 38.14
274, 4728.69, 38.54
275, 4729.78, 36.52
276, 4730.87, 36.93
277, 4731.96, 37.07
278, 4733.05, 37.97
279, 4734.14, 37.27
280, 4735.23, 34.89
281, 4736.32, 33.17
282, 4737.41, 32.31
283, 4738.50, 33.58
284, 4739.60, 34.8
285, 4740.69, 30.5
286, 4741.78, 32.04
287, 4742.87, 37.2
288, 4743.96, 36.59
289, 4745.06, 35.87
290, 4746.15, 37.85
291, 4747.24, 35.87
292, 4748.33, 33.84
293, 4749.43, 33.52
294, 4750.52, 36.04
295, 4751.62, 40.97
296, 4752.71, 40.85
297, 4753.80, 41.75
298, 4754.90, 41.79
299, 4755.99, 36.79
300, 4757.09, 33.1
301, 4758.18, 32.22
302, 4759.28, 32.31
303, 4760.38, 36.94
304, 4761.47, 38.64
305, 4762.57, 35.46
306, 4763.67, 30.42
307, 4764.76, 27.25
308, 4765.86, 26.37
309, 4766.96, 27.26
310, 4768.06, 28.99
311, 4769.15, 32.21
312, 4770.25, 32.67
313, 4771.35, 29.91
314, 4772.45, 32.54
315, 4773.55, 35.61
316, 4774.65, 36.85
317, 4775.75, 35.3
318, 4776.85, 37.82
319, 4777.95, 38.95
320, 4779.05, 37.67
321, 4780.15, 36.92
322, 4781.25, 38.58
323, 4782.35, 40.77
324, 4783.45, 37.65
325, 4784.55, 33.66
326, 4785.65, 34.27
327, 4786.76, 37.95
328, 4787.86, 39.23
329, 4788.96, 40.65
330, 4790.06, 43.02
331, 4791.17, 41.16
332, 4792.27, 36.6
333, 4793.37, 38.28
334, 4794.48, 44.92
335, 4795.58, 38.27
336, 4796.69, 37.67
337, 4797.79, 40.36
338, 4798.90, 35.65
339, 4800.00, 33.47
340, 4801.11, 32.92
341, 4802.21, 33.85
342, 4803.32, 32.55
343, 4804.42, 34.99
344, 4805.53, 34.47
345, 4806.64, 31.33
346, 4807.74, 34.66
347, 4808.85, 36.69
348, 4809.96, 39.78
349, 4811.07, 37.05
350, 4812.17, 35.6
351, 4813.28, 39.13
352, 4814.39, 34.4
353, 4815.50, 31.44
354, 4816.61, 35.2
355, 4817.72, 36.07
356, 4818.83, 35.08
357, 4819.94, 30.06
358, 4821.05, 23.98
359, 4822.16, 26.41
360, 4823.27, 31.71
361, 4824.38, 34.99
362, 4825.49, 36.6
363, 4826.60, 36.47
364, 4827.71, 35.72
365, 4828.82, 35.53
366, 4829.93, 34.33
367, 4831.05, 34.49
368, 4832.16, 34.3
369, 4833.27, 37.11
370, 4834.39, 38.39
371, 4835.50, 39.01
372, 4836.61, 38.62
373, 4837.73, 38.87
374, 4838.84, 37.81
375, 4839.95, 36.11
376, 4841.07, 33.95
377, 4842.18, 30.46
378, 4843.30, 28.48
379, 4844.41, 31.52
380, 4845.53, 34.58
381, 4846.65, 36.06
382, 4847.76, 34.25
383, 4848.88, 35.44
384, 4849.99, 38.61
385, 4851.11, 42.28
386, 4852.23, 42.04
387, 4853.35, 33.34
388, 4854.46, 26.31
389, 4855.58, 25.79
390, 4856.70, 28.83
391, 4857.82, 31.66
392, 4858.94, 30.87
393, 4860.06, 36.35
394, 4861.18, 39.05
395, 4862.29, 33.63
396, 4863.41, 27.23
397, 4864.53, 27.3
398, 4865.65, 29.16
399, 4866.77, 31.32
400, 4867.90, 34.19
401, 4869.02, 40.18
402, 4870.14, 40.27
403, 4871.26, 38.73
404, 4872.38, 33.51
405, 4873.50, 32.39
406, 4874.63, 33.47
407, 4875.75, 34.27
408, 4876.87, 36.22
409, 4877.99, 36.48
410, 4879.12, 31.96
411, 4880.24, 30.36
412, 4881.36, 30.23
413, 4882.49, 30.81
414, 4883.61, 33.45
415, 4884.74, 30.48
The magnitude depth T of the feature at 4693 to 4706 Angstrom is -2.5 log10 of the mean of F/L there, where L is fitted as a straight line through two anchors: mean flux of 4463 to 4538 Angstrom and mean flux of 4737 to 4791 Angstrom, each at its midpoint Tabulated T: 0.12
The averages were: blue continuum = 33.7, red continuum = 35.4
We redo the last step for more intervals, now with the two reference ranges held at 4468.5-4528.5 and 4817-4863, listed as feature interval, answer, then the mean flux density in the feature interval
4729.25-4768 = -0.02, 34.9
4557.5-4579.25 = -0.05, 36.1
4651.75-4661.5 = -0.04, 35.8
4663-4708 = 0.04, 33.2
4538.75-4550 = 0.13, 30.4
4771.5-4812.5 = -0.08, 36.9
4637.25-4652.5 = 0.05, 32.9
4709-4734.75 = -0.06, 36.2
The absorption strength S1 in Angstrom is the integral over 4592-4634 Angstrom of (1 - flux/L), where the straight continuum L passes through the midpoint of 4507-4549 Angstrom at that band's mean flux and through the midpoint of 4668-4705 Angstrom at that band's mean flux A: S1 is -3.9 Angstrom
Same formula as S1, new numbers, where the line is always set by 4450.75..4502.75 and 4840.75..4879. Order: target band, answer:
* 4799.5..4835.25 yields -0.74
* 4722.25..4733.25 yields -0.79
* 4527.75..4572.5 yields 0.17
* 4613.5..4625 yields -0.26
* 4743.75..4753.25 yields -0.92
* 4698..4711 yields 0.75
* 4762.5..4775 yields 0.95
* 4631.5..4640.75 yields -0.37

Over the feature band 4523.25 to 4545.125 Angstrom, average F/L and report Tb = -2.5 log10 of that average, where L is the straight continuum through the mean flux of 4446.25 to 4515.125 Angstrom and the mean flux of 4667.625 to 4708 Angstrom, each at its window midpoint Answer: 0.09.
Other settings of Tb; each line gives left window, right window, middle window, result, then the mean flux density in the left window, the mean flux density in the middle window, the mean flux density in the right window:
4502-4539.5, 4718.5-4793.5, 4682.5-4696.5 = 0.05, 33.4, 33.6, 35.7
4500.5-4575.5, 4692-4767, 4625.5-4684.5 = -0.01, 34.3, 34.8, 34.6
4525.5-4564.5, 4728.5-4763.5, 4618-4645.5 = -0.07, 32.1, 35.9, 35.9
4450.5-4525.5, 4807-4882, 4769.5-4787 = -0.06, 33.8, 36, 34.3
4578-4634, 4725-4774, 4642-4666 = 0.03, 35.6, 34.4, 34.7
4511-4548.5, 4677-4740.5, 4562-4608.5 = -0.10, 32.1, 35.8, 34.5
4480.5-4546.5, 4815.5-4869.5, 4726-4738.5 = -0.07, 33.9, 36.1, 33.9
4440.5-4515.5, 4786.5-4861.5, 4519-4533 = 0.02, 33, 32.8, 35.3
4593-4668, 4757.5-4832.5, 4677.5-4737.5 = 0.02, 35.2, 34.5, 35.1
